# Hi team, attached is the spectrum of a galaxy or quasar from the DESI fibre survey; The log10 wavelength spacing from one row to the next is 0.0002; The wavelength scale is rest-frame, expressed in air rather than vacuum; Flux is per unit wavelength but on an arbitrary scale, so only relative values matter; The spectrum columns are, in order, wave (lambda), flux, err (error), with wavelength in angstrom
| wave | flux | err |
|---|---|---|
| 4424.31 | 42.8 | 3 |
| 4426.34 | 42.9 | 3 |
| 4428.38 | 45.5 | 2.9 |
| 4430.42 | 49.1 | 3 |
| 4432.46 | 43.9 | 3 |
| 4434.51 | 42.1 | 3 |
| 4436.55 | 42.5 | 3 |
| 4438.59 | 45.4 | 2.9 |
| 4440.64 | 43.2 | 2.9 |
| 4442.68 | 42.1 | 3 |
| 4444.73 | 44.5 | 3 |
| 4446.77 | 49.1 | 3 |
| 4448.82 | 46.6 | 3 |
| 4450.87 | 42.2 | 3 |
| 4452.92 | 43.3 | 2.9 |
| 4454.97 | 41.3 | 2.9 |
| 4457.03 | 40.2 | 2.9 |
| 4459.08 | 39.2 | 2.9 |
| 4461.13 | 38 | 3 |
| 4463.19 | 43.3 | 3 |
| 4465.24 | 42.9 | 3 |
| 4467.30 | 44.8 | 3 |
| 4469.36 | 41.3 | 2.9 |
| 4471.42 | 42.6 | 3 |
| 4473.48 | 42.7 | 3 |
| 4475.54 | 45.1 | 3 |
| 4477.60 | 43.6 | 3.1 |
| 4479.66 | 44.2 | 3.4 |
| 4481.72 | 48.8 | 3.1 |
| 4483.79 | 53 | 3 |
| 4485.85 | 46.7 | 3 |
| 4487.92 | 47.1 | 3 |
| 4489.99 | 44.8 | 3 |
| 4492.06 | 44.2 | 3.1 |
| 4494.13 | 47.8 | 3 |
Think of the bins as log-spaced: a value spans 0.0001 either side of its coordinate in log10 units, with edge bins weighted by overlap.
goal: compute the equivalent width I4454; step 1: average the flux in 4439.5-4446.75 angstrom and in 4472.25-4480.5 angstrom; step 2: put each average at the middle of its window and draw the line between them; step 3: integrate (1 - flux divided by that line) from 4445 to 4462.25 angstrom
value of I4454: 0.58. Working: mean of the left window 44.1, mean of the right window 43.9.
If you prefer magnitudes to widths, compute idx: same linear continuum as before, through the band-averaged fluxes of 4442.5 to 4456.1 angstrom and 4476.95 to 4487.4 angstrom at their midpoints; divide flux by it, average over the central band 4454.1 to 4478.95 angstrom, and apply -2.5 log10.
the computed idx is 0.09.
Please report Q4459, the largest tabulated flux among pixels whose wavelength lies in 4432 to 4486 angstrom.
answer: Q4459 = 53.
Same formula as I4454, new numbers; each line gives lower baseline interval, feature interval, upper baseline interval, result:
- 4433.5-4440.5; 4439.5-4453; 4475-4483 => -0.2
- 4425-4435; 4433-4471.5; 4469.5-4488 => 2.0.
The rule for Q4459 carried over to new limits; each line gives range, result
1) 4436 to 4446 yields 45.4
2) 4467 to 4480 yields 45.1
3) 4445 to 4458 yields 49.1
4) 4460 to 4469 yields 44.8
